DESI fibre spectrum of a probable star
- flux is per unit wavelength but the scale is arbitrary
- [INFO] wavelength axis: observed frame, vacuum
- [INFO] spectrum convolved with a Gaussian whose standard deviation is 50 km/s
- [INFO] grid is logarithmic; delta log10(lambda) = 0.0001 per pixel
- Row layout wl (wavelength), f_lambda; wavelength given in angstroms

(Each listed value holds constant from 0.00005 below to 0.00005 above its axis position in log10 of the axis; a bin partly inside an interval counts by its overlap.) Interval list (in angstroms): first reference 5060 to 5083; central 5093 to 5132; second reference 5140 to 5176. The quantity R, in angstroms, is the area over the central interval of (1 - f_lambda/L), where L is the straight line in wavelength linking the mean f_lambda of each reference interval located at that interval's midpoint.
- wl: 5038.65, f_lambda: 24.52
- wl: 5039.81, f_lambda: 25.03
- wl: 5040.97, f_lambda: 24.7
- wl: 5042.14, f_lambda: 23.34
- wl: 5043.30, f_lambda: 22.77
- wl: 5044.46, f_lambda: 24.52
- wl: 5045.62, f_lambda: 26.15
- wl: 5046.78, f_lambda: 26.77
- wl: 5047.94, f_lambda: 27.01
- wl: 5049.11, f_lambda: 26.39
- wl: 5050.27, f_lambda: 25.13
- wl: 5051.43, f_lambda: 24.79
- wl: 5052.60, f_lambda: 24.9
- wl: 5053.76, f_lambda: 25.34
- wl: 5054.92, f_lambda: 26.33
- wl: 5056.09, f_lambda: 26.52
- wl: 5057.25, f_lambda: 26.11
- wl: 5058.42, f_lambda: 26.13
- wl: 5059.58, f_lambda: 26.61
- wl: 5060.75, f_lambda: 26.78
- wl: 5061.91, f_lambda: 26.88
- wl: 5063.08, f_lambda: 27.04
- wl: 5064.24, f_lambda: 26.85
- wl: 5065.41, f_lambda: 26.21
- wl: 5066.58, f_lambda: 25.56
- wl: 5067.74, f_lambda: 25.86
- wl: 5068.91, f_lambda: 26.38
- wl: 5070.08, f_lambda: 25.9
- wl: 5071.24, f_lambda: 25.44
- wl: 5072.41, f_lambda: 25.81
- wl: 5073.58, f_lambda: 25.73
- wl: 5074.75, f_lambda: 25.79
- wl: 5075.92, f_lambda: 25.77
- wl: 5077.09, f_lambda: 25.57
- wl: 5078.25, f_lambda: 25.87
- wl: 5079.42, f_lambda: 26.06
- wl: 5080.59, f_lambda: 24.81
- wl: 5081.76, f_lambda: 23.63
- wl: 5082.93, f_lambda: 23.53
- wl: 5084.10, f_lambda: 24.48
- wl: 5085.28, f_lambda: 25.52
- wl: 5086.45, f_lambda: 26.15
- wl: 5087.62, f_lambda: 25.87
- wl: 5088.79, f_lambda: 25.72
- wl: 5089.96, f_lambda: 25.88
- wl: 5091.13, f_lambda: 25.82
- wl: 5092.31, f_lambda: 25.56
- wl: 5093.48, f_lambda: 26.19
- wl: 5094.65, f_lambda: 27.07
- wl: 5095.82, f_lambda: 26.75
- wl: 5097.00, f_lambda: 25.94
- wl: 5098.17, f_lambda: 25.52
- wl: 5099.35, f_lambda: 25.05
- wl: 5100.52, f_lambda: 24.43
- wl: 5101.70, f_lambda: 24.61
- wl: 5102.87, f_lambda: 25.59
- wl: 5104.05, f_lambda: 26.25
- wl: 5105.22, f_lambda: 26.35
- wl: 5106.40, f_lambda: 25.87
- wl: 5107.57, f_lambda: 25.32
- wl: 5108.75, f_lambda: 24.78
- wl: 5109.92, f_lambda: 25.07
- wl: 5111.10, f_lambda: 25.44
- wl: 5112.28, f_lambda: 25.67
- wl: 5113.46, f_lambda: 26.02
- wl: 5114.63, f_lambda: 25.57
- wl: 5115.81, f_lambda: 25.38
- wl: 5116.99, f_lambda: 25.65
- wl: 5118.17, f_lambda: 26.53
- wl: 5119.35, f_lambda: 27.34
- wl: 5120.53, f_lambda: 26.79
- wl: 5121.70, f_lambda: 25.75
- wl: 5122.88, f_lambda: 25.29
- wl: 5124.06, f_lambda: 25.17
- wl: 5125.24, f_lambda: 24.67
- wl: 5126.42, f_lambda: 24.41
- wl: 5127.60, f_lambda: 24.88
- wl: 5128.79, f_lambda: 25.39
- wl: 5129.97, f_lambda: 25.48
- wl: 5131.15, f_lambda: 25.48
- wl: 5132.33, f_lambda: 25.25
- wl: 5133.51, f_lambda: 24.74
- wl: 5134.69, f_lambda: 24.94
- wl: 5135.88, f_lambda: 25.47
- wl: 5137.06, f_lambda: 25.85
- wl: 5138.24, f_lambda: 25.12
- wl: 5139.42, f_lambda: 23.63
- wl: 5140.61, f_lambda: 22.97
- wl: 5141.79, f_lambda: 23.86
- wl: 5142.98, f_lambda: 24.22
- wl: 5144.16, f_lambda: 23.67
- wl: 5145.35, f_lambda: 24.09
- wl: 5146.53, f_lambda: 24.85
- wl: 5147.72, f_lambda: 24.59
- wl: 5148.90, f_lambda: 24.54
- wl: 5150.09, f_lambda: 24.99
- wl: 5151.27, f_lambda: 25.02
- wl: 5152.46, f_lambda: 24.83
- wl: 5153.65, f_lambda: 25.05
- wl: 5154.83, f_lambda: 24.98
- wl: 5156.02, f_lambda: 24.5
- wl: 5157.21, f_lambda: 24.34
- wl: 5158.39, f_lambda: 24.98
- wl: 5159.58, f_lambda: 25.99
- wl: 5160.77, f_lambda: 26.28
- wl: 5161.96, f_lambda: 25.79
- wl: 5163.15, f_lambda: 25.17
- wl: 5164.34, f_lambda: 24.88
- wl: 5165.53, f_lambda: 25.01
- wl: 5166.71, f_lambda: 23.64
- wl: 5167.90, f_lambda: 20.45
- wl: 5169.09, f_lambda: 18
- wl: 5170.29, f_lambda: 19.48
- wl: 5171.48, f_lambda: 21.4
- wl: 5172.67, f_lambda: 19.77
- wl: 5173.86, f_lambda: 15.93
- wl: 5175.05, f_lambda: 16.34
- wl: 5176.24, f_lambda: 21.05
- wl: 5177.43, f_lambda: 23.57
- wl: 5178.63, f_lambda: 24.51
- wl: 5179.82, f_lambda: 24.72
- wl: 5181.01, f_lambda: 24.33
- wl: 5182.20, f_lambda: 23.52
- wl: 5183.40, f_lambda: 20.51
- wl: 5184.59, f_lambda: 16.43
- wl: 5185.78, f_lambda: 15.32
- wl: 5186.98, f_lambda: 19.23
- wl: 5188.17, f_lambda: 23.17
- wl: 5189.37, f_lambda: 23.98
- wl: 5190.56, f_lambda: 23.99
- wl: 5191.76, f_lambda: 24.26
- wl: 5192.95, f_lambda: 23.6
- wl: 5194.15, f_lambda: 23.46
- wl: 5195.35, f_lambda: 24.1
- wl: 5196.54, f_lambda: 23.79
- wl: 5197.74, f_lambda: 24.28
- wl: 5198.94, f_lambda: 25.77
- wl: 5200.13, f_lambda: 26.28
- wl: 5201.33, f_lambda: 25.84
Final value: -1.58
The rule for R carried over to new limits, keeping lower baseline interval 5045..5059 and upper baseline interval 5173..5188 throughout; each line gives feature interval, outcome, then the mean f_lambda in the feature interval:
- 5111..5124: -1.54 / 25.9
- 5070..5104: -1.46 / 25.5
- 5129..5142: -1.40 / 24.9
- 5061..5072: -0.39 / 26.3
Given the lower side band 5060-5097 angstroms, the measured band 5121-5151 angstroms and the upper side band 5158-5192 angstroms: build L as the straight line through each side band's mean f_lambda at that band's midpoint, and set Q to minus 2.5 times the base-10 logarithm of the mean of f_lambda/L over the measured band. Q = -0.05 mag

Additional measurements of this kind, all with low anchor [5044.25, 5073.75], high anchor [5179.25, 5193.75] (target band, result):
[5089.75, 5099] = -0.05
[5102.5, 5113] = -0.05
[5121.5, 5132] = -0.06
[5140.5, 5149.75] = -0.04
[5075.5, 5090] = 0.00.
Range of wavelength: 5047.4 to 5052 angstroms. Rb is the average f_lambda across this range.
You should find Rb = 25.8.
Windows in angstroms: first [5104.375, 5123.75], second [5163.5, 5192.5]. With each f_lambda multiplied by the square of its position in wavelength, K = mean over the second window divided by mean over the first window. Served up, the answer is 0.9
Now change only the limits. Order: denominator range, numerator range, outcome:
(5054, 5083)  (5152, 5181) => 0.92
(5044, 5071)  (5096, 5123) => 1.00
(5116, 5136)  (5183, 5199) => 0.89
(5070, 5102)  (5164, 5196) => 0.88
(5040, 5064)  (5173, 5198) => 0.90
